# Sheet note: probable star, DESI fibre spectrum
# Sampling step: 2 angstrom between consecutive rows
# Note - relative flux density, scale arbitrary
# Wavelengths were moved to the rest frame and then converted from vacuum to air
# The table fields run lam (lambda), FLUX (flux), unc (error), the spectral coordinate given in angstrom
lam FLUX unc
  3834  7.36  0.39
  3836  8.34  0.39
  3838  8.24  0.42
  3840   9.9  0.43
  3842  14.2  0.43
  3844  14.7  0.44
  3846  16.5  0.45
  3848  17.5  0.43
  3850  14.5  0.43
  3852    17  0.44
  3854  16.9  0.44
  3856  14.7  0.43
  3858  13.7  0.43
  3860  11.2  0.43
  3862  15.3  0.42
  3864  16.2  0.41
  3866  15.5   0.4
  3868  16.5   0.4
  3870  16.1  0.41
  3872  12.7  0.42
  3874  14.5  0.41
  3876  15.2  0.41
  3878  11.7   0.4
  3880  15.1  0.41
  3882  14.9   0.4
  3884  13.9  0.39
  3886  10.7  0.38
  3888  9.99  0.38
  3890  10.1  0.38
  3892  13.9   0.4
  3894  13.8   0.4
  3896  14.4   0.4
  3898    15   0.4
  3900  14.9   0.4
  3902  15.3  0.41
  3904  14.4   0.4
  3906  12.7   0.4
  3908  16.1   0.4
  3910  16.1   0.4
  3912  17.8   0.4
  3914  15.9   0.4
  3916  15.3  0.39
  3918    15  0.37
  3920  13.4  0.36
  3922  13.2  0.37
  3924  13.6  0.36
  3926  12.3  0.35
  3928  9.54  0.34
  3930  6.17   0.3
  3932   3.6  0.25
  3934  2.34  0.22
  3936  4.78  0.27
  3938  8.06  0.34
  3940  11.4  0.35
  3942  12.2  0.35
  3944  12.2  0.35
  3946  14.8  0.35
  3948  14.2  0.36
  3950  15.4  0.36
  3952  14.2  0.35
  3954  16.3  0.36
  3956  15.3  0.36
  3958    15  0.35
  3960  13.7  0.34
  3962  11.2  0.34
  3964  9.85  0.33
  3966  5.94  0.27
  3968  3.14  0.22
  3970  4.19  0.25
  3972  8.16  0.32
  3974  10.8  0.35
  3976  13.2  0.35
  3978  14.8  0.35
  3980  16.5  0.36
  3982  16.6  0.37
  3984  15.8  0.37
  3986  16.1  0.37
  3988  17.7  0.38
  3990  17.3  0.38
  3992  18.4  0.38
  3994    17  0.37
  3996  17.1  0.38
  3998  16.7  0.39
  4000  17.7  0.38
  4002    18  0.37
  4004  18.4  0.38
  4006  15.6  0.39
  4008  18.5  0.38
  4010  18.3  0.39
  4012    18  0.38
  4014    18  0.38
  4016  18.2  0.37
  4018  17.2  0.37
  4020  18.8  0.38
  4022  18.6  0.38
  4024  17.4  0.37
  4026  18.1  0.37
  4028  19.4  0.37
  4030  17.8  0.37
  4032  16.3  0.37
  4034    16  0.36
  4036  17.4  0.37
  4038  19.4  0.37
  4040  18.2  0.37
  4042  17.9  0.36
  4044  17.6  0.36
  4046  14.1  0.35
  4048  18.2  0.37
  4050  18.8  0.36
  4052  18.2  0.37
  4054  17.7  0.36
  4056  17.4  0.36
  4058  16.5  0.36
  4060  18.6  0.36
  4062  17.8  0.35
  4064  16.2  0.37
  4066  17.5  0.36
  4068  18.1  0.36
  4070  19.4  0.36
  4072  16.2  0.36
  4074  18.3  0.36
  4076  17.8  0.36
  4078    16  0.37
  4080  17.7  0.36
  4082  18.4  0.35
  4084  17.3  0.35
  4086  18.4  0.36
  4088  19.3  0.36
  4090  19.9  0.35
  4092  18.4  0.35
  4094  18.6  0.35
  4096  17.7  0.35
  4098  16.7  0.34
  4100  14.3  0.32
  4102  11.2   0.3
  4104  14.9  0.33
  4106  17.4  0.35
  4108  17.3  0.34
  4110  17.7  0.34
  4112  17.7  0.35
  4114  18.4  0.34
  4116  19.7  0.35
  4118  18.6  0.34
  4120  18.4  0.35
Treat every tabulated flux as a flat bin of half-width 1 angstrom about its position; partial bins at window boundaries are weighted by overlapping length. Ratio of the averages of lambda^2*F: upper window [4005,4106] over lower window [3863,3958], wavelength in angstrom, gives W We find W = 1.44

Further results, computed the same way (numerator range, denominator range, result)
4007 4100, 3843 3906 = 1.35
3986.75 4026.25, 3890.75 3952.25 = 1.47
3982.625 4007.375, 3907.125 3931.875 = 1.34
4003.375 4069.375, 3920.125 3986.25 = 1.63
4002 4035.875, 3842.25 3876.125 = 1.27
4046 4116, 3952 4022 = 1.22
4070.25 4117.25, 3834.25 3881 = 1.39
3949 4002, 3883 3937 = 1.16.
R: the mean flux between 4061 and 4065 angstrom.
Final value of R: 17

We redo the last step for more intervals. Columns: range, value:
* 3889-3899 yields 13.4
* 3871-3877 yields 14.1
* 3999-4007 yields 17.4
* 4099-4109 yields 15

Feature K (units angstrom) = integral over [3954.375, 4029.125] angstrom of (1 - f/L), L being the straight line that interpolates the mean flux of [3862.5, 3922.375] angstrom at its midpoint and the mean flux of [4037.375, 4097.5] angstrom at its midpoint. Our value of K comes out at 5.1 angstrom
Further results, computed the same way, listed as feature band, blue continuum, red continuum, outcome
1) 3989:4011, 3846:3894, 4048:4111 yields -1.78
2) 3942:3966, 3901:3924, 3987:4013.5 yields 4.08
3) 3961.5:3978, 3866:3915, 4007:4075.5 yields 7.68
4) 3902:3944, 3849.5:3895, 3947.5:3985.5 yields 4.49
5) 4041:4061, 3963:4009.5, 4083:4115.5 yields -1.91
